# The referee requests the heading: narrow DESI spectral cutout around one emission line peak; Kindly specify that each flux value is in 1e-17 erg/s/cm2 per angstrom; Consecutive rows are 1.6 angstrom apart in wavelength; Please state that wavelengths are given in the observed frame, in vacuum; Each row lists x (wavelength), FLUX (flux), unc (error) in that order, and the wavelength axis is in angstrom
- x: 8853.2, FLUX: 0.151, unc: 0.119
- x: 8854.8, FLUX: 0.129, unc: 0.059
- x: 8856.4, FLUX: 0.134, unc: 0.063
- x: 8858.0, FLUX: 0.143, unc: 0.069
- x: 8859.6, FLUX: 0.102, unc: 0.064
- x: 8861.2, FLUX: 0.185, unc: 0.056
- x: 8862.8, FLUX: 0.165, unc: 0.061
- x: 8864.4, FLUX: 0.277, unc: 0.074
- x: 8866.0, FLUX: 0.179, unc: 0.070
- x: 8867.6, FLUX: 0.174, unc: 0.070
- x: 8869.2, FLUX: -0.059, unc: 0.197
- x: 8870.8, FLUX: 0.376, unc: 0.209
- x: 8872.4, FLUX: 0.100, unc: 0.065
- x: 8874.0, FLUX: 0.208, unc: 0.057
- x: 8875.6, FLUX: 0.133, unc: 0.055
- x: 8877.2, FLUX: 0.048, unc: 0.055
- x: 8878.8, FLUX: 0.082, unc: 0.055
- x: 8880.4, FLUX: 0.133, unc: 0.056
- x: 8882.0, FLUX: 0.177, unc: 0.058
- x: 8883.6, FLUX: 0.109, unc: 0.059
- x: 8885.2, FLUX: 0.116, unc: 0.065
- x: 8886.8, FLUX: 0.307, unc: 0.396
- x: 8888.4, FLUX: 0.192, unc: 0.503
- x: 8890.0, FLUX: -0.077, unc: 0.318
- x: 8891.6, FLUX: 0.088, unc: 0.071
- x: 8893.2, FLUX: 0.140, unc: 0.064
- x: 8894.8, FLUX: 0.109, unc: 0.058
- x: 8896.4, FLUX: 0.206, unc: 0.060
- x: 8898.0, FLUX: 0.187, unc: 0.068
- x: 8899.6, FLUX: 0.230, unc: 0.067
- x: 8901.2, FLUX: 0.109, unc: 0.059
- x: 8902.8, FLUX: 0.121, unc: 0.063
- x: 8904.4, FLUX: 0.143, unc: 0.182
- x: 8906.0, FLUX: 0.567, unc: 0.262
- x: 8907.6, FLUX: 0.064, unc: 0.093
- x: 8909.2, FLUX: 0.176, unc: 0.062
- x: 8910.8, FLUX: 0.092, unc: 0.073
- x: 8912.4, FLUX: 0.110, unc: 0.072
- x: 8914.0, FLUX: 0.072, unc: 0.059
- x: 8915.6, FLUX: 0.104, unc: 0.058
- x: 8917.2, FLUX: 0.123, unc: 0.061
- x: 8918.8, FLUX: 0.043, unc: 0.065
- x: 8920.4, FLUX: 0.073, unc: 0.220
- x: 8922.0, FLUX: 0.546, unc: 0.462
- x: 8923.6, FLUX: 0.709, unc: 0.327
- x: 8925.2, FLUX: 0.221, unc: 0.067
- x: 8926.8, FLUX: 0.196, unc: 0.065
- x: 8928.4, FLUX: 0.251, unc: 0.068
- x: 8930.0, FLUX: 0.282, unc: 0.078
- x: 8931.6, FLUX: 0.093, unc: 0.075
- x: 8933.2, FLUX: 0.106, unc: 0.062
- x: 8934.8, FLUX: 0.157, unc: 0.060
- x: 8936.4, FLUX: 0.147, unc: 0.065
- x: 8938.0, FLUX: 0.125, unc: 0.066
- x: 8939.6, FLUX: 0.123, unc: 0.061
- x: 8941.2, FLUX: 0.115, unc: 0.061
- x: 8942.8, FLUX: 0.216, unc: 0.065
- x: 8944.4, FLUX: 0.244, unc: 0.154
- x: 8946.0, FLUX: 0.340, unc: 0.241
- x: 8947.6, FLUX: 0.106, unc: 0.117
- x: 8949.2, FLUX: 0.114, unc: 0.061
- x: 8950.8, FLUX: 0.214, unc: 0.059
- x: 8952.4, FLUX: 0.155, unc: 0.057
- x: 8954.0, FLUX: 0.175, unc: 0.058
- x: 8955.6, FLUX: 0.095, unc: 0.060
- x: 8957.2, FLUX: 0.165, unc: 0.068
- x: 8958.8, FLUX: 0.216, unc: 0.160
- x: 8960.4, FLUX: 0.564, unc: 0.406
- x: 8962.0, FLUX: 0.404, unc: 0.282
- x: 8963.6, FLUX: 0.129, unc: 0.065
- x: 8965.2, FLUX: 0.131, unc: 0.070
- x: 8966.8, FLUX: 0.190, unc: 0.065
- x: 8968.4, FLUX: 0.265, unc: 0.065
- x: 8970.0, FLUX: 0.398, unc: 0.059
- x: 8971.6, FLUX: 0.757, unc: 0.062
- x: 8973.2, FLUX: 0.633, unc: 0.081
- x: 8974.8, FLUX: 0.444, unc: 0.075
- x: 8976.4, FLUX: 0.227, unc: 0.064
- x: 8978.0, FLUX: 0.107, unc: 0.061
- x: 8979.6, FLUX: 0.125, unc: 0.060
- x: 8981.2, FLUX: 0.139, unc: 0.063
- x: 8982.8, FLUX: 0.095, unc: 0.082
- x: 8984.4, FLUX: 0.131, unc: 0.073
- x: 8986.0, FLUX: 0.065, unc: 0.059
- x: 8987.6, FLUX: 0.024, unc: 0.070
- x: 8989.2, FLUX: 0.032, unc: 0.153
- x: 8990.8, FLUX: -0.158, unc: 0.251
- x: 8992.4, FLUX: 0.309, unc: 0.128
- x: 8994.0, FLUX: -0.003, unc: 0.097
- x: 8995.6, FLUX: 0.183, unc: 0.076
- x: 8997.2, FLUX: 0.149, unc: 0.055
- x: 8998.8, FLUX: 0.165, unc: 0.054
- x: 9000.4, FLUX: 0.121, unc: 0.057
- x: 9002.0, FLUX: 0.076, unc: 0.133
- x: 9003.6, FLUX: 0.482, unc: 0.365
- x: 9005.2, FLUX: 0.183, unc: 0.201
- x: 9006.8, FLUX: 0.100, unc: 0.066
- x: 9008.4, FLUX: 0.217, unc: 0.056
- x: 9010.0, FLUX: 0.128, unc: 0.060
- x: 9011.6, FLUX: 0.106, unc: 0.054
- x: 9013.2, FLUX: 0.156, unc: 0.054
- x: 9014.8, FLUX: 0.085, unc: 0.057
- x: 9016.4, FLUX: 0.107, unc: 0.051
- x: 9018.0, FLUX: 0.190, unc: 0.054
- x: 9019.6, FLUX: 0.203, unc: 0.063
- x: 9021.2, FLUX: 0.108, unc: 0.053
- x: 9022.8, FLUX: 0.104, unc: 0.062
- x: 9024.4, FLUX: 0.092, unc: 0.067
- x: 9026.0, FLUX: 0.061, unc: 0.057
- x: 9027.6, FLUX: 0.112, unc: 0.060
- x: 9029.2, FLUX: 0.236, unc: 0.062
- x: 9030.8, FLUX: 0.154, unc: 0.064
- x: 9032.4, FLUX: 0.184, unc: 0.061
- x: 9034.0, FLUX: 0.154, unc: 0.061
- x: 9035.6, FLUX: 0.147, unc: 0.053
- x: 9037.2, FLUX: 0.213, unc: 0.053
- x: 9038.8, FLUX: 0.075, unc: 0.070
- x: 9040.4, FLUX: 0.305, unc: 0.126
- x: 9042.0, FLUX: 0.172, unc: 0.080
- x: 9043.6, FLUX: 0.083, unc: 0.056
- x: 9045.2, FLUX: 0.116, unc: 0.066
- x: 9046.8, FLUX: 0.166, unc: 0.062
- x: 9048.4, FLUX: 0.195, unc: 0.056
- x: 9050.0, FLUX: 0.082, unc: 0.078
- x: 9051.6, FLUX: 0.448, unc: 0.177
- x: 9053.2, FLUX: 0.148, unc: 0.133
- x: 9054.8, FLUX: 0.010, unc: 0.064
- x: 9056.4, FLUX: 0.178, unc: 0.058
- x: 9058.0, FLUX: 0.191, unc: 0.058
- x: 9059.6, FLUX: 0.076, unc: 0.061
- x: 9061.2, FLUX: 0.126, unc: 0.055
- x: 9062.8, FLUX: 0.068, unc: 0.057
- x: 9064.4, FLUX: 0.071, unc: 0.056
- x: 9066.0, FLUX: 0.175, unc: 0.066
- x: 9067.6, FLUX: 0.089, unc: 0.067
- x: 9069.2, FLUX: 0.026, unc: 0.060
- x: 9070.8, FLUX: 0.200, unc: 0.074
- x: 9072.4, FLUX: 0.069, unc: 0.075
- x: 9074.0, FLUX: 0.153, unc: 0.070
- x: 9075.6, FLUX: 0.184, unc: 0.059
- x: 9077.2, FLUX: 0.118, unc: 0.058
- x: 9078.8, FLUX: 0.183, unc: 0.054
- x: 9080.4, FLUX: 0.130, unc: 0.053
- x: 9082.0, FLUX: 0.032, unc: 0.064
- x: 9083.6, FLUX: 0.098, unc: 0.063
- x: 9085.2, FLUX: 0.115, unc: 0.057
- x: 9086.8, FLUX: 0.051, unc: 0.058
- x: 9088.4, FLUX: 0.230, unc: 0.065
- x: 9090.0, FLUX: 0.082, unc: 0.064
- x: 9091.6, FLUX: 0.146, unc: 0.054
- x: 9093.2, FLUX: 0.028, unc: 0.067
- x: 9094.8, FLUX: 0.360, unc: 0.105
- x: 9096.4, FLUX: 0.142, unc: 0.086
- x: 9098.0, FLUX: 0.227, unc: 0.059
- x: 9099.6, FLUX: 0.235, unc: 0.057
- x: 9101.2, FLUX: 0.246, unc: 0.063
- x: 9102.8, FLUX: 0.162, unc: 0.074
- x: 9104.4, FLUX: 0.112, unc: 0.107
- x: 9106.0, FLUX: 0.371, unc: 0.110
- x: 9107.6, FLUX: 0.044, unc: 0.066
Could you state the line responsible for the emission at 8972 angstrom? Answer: Hgamma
